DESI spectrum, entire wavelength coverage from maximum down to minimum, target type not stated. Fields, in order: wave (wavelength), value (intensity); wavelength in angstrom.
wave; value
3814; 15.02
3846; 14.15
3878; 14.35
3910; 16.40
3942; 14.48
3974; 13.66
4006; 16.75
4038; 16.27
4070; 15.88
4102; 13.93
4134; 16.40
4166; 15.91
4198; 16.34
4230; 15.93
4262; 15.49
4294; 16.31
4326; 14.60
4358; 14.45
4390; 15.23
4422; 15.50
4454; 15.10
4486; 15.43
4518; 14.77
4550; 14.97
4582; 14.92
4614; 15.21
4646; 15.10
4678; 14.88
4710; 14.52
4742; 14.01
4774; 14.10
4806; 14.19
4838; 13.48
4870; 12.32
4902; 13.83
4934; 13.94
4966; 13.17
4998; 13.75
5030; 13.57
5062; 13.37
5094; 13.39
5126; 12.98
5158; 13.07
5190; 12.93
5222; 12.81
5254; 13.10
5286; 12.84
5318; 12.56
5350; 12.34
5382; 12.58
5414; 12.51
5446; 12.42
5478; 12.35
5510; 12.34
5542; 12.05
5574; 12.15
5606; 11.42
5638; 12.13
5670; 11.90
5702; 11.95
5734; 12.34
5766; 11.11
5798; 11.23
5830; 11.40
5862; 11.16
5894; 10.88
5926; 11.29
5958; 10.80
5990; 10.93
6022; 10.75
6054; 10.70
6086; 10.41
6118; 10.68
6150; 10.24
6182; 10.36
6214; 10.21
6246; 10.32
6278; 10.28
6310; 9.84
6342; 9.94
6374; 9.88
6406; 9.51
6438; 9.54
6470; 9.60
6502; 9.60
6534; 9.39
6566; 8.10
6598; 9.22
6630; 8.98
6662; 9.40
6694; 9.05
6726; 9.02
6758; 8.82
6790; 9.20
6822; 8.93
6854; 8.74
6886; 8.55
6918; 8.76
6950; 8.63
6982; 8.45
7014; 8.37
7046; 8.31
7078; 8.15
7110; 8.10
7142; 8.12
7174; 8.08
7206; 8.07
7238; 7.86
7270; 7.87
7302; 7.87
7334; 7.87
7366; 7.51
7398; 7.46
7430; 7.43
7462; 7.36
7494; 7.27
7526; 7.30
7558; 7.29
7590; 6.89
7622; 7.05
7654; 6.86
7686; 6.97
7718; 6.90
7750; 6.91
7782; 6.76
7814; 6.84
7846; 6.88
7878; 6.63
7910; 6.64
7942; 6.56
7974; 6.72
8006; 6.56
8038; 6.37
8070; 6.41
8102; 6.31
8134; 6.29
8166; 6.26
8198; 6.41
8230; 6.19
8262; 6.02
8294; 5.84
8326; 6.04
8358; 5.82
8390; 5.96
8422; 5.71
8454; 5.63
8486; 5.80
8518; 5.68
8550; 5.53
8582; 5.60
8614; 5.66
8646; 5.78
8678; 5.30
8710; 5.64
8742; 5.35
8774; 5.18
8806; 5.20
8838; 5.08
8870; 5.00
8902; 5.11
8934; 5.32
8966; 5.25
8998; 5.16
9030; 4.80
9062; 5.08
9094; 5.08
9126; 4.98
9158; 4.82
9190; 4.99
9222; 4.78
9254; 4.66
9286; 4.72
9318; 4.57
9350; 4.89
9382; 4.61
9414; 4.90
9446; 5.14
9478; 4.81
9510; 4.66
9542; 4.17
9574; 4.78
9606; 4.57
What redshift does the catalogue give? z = 0.00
